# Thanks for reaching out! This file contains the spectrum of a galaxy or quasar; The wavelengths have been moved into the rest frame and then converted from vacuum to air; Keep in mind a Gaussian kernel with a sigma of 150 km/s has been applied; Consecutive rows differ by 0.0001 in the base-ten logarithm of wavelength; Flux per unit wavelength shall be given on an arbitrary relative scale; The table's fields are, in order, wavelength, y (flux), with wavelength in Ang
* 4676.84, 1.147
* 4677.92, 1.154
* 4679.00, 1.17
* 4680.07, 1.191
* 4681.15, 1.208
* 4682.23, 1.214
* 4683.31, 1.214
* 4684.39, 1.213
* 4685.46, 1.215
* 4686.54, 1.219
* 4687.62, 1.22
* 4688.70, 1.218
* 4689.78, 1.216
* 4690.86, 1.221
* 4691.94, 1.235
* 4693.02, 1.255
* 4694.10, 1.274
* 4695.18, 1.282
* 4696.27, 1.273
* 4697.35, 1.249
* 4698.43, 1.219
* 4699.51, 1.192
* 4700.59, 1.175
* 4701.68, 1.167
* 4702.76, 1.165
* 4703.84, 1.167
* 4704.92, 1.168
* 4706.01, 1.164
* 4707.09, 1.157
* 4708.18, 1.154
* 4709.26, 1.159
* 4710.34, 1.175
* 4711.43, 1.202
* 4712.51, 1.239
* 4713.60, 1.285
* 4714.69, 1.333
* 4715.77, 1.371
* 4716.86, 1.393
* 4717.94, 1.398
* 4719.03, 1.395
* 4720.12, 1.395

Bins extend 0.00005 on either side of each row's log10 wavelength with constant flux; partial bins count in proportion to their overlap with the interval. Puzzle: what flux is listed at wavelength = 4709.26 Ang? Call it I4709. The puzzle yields 1.159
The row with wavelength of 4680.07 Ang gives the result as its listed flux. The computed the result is 1.191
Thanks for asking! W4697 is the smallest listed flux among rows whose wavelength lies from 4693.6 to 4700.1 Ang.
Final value 1.192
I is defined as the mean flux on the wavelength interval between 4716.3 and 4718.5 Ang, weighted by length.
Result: 1.39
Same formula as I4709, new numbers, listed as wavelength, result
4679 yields 1.17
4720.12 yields 1.395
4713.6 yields 1.285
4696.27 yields 1.273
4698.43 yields 1.219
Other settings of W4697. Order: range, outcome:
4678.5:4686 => 1.17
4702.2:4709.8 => 1.154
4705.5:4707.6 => 1.157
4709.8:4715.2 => 1.175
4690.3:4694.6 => 1.221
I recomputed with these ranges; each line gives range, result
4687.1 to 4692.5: 1.22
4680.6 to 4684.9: 1.21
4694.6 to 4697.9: 1.27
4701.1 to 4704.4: 1.17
